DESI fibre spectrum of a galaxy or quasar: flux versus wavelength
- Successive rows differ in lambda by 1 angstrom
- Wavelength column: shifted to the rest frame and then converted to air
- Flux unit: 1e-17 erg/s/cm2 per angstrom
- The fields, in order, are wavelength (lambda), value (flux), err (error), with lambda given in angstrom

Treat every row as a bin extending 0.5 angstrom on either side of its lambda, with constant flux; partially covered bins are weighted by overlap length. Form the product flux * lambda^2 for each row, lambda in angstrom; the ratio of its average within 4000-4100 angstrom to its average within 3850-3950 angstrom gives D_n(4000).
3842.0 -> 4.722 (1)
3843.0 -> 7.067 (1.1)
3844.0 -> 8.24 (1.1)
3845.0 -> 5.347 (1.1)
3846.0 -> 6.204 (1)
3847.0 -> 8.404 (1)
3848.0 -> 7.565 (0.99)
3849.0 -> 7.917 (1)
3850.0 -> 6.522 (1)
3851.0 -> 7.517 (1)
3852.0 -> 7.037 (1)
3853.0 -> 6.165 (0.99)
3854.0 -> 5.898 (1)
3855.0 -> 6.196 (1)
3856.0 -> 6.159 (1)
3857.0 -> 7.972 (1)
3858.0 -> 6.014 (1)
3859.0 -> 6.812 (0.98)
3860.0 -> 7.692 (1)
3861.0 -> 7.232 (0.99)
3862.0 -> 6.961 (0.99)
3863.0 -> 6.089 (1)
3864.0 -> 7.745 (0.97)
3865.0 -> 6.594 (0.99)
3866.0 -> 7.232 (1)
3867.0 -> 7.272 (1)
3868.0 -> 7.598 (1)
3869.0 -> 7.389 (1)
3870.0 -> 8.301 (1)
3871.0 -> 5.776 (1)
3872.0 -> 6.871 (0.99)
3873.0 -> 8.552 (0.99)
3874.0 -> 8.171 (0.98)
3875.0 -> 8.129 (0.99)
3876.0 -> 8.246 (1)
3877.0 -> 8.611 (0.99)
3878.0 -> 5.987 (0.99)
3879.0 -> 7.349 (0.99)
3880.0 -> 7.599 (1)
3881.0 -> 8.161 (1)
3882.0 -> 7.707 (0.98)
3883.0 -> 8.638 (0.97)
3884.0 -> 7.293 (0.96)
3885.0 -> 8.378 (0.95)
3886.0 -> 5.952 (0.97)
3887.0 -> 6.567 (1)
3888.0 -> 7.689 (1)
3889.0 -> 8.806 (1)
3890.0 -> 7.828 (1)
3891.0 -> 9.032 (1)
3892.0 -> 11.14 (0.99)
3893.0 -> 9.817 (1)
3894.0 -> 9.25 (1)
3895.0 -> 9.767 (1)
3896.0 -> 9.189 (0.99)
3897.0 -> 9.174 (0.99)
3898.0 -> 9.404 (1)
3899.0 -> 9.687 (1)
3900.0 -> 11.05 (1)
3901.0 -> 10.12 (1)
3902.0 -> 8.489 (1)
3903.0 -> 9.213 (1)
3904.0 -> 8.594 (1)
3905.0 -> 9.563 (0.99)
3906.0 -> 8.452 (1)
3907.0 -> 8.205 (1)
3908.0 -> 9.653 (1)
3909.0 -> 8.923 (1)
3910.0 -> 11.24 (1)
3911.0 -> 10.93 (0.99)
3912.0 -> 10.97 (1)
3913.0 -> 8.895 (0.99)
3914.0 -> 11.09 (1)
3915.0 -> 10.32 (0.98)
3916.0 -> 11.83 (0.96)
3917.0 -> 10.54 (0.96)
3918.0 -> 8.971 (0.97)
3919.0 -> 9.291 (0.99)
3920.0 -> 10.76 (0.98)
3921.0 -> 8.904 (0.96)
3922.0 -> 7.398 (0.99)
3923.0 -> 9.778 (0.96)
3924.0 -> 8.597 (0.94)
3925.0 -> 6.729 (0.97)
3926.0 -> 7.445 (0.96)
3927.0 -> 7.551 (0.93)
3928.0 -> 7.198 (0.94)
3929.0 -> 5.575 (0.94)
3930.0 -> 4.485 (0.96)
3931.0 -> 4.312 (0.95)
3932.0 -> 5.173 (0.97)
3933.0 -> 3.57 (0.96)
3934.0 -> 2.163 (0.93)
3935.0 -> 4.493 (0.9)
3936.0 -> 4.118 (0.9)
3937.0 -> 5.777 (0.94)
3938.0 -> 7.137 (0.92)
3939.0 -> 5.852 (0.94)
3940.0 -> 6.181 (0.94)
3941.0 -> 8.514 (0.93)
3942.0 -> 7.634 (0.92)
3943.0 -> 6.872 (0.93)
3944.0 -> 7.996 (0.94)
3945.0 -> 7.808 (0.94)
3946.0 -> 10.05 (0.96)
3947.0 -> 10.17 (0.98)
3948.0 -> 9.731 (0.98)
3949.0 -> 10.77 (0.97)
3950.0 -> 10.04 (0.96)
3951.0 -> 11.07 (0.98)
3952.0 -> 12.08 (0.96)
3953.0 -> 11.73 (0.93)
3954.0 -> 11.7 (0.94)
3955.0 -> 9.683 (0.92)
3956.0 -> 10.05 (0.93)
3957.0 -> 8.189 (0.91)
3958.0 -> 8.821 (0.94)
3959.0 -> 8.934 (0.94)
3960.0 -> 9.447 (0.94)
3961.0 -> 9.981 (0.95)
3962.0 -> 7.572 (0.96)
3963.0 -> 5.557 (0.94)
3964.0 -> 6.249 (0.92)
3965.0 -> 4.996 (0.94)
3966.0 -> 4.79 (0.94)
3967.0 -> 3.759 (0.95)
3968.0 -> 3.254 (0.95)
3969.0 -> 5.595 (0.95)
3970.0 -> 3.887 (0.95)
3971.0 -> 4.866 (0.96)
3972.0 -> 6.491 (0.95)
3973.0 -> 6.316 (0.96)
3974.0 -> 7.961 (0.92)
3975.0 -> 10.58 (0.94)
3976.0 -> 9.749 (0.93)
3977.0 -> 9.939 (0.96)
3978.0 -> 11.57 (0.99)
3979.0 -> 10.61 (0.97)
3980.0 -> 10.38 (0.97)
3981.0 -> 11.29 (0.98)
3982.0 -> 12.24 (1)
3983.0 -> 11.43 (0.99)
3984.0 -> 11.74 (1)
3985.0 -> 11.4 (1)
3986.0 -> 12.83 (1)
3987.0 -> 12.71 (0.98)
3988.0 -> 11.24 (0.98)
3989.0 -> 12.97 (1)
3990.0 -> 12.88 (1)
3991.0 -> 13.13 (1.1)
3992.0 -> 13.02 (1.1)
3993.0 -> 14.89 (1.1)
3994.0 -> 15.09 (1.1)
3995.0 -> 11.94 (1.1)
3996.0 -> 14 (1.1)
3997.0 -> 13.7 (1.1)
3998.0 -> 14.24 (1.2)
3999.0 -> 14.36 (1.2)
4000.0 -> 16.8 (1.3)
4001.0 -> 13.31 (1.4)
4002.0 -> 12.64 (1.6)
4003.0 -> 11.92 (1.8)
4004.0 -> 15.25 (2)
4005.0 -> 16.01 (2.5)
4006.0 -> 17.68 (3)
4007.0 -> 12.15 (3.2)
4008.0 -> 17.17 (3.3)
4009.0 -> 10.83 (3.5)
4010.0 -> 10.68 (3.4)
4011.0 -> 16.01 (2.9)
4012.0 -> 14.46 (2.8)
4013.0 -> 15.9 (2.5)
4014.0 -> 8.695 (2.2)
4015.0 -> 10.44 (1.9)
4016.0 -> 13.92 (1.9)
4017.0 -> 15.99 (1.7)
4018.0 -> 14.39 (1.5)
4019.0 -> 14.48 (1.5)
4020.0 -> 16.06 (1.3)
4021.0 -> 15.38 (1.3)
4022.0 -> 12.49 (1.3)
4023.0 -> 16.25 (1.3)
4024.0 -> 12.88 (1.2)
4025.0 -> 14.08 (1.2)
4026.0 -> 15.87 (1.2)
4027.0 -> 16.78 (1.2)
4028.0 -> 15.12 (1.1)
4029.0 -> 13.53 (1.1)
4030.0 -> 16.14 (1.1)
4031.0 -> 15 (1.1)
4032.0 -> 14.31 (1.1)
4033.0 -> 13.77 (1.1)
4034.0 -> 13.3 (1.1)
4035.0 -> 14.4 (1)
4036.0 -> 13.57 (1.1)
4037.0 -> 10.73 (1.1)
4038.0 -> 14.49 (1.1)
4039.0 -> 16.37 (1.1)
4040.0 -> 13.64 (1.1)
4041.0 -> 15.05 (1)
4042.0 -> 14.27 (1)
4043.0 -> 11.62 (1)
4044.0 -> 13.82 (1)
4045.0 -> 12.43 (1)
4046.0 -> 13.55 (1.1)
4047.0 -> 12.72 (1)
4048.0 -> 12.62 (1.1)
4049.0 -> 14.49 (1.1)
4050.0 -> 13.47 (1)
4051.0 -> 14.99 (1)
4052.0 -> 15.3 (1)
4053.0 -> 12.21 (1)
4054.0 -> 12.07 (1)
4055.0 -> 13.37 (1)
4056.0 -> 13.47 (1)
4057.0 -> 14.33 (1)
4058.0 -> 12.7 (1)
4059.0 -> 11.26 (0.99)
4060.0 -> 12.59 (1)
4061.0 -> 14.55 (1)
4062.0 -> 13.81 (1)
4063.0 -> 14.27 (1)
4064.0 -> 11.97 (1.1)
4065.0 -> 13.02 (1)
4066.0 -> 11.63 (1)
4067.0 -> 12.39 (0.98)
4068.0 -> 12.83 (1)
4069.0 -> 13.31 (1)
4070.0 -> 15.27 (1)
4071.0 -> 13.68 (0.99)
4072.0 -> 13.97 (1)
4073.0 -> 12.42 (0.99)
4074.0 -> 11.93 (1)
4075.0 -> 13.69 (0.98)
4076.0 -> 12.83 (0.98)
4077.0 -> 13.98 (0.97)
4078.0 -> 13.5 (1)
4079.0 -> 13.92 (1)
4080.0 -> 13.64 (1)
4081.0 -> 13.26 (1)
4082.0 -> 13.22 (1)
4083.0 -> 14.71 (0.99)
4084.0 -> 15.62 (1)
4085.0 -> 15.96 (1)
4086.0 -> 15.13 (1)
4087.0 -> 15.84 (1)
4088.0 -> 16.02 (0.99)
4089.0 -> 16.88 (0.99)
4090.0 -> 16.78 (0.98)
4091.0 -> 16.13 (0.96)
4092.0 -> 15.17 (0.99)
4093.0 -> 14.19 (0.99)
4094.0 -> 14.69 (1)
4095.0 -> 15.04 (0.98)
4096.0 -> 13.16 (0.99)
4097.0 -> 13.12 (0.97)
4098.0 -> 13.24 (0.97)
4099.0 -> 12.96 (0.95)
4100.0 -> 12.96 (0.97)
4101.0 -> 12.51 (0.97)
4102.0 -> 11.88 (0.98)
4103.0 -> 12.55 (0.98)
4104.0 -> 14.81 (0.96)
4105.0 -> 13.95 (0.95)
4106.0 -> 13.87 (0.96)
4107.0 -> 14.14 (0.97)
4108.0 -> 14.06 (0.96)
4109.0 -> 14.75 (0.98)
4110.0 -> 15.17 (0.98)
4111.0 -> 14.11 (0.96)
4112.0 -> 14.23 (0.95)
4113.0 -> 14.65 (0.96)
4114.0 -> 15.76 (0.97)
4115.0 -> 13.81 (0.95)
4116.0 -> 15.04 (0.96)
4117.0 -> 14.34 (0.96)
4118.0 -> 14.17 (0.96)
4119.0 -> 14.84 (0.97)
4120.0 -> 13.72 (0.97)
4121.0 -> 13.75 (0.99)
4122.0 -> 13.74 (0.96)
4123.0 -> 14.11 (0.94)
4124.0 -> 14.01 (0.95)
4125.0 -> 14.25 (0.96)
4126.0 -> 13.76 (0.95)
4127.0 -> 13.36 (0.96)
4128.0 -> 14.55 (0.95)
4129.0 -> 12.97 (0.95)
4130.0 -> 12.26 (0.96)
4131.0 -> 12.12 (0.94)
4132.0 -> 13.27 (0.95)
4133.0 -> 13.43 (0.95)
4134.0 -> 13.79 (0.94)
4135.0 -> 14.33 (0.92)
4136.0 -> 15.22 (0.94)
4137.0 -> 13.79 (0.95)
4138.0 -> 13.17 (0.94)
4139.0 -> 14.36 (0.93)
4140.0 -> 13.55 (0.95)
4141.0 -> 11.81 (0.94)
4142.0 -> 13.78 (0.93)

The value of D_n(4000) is 1.89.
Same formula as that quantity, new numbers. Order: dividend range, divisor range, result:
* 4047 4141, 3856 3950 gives 1.89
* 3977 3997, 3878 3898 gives 1.56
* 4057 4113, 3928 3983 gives 1.91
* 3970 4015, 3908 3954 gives 1.52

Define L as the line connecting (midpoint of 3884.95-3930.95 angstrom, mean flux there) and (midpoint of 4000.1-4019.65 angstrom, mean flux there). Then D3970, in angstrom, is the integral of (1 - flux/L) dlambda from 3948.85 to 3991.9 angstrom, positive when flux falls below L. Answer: 9.5 angstrom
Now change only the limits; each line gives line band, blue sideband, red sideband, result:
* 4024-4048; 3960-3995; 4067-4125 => -4.7 angstrom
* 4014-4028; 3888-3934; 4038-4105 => -2.5 angstrom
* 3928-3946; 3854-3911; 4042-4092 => 7.2 angstrom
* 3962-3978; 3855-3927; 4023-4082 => 6.6 angstrom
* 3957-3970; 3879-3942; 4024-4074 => 4.7 angstrom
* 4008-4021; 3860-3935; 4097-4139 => -2.9 angstrom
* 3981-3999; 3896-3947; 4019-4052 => -1.7 angstrom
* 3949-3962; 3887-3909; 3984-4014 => 1.8 angstrom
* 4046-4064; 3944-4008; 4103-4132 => -1.3 angstrom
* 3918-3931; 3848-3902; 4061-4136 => 2.0 angstrom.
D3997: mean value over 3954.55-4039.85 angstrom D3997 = 11.9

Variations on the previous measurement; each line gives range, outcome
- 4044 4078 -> 13.3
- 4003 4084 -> 13.8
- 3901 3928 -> 9.3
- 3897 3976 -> 8.12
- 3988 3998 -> 13.4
